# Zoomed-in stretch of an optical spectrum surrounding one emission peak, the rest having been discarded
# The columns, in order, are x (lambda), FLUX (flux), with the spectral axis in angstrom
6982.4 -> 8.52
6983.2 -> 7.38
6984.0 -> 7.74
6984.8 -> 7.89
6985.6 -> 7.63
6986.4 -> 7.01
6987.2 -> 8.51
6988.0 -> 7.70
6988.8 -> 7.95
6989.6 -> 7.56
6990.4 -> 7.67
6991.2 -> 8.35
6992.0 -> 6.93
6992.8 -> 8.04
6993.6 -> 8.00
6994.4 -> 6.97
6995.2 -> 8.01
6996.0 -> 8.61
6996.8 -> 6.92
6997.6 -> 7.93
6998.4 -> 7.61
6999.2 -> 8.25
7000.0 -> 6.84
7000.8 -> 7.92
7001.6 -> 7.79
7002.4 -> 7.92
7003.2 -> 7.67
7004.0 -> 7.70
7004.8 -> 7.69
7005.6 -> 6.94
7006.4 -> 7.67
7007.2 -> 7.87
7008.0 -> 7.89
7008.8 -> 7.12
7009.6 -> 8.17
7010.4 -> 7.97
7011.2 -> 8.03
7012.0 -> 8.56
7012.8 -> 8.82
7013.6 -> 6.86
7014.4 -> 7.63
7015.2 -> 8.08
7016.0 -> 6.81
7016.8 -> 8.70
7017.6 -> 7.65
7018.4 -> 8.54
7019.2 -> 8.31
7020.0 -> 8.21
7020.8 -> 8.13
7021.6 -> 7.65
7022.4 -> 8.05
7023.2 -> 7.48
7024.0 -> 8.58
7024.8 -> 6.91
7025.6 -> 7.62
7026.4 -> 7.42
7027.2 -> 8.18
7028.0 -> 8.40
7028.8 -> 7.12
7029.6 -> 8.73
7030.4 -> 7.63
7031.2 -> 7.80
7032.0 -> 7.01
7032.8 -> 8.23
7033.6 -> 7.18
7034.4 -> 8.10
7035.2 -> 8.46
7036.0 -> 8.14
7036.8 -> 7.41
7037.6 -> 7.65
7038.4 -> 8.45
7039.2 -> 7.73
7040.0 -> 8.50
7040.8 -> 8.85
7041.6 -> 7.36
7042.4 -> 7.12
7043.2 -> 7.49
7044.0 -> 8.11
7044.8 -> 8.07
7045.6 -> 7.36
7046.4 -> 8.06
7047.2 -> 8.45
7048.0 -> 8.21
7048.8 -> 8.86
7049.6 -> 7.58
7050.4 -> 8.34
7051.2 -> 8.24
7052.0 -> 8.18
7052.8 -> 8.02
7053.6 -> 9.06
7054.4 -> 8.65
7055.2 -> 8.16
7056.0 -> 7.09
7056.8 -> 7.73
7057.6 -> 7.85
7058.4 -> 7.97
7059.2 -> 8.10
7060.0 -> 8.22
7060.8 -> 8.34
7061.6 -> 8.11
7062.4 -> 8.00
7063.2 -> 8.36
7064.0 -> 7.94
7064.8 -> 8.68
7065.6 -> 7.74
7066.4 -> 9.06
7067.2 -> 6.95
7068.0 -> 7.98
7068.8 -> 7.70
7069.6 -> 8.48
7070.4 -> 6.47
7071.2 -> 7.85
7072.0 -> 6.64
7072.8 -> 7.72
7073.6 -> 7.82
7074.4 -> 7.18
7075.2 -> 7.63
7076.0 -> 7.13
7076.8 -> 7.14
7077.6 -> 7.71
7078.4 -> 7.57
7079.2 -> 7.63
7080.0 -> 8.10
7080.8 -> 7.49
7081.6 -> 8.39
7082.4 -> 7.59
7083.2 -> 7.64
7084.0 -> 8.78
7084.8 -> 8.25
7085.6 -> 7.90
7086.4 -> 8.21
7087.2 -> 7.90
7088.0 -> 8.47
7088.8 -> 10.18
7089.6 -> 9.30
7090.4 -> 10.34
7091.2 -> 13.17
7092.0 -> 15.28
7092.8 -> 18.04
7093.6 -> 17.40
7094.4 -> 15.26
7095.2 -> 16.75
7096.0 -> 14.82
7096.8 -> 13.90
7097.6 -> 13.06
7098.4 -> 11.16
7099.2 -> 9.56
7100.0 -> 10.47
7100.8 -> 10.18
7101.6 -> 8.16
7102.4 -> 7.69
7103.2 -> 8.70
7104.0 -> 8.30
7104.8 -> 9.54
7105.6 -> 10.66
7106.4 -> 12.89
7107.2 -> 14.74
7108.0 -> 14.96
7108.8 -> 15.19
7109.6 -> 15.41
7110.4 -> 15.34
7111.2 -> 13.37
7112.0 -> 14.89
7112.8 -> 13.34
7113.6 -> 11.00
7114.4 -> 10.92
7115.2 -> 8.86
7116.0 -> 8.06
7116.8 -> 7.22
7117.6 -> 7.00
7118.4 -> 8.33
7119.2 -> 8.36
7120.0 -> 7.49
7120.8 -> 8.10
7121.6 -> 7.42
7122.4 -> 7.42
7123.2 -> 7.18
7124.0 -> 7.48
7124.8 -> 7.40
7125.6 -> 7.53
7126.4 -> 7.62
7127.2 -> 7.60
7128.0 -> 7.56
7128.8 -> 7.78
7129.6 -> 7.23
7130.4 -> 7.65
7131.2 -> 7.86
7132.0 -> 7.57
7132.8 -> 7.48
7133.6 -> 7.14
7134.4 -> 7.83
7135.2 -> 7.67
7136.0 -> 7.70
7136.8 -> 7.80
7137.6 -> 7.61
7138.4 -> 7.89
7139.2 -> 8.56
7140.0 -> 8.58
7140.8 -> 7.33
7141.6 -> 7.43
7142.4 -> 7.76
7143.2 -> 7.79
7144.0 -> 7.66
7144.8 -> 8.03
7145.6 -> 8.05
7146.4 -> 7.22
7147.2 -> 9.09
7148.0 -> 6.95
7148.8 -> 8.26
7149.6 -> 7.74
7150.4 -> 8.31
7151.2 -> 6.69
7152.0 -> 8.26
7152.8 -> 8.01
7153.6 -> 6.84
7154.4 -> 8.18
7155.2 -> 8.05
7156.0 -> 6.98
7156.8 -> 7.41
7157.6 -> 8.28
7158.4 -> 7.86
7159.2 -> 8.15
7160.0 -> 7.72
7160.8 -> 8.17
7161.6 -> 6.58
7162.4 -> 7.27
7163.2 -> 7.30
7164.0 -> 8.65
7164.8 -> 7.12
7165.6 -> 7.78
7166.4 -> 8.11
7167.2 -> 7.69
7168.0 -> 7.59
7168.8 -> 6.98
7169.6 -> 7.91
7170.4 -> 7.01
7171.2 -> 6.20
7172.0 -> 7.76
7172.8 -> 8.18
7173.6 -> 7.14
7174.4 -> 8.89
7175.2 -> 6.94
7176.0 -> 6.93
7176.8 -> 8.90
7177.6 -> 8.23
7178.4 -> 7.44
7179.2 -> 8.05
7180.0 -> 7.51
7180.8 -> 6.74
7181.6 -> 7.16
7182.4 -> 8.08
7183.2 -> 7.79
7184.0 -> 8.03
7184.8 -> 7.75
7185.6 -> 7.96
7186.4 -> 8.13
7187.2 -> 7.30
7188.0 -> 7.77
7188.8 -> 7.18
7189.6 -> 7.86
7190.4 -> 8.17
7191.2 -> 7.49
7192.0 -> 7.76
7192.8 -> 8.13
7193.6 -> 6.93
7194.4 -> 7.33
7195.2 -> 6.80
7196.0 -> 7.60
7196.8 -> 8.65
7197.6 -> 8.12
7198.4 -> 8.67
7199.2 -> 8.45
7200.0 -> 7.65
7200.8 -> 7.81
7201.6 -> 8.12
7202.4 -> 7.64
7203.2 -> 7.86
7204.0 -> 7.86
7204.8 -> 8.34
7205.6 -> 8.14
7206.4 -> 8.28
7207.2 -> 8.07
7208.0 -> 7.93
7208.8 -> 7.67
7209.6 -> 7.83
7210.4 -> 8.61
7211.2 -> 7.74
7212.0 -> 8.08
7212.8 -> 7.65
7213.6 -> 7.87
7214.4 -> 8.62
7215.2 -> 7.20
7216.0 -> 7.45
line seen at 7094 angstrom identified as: [S II] 6716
